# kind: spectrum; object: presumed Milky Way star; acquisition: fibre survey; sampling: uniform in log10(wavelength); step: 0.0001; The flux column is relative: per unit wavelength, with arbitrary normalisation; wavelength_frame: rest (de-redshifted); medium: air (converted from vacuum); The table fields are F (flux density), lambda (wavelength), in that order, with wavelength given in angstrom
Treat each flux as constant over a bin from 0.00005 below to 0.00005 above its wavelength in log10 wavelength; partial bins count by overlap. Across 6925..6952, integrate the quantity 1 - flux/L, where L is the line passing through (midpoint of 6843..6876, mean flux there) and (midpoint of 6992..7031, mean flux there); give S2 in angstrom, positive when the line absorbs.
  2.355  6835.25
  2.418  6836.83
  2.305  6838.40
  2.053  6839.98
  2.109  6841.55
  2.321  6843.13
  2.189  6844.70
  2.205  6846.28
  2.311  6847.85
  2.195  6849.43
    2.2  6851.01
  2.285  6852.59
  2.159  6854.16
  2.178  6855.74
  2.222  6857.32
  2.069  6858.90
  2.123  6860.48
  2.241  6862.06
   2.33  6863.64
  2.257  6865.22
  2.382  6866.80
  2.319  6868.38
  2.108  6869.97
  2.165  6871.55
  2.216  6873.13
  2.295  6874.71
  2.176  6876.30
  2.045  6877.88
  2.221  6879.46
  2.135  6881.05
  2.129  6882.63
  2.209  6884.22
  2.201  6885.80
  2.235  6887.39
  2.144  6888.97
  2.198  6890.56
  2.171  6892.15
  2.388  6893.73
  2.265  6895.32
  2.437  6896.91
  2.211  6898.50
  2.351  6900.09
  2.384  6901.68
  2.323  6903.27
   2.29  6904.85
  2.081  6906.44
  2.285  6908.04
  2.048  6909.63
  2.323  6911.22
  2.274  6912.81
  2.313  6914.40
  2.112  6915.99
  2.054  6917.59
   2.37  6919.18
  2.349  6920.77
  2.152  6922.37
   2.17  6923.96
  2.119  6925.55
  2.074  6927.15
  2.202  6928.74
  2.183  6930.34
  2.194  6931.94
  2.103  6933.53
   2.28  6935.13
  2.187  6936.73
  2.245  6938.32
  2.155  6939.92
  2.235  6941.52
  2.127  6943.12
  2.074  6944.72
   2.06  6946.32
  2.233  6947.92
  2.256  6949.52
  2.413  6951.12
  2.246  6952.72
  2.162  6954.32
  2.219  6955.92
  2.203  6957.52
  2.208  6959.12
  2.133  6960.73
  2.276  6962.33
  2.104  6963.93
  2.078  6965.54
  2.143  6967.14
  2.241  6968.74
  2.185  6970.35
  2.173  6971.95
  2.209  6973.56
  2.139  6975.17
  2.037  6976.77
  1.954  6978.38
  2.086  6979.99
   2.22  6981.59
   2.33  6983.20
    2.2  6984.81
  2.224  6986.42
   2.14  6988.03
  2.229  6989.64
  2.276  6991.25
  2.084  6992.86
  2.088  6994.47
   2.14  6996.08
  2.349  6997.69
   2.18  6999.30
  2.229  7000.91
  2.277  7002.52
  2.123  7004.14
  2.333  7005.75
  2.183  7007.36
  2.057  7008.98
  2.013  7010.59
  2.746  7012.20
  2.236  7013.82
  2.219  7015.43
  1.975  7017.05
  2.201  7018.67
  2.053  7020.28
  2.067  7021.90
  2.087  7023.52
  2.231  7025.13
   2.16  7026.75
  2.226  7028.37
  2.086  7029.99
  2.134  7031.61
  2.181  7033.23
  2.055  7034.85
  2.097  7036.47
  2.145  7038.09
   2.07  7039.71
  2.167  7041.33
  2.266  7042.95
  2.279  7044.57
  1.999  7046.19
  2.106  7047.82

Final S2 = 0.2 angstrom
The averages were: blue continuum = 2.22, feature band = 2.18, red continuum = 2.18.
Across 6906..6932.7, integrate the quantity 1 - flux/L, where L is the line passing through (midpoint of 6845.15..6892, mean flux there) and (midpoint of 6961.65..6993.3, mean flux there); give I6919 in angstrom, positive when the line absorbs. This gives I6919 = -0.11 angstrom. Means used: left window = 2.2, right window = 2.17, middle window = 2.2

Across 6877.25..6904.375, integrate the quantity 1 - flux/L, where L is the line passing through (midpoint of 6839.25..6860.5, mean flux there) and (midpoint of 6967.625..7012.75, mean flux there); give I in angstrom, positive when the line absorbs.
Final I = -0.6 angstrom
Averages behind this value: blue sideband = 2.19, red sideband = 2.19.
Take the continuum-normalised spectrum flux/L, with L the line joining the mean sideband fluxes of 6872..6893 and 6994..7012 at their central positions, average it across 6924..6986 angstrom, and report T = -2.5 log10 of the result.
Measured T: 0.009 mag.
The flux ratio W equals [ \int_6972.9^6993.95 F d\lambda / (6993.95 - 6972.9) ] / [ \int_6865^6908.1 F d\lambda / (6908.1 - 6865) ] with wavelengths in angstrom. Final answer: 1.0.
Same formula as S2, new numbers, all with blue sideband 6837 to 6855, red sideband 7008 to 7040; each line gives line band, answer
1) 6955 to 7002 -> -0.1 angstrom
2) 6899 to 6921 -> -0.6 angstrom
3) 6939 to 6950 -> 0.1 angstrom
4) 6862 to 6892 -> 0.0 angstrom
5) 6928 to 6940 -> 0.0 angstrom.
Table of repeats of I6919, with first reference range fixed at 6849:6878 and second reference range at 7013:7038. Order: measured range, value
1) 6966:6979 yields 0.1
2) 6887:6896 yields -0.1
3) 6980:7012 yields -0.8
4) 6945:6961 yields -0.3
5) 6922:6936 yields 0.1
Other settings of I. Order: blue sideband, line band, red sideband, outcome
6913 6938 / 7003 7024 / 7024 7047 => -0.2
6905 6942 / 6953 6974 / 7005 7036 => 0.0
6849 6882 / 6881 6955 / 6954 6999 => -0.9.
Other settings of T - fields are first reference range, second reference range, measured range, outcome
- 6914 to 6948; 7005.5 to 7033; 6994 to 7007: -0.02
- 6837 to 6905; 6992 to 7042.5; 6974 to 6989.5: 0.02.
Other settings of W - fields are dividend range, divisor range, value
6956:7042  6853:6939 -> 0.98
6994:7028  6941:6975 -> 1.00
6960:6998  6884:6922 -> 0.96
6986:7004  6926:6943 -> 1.01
